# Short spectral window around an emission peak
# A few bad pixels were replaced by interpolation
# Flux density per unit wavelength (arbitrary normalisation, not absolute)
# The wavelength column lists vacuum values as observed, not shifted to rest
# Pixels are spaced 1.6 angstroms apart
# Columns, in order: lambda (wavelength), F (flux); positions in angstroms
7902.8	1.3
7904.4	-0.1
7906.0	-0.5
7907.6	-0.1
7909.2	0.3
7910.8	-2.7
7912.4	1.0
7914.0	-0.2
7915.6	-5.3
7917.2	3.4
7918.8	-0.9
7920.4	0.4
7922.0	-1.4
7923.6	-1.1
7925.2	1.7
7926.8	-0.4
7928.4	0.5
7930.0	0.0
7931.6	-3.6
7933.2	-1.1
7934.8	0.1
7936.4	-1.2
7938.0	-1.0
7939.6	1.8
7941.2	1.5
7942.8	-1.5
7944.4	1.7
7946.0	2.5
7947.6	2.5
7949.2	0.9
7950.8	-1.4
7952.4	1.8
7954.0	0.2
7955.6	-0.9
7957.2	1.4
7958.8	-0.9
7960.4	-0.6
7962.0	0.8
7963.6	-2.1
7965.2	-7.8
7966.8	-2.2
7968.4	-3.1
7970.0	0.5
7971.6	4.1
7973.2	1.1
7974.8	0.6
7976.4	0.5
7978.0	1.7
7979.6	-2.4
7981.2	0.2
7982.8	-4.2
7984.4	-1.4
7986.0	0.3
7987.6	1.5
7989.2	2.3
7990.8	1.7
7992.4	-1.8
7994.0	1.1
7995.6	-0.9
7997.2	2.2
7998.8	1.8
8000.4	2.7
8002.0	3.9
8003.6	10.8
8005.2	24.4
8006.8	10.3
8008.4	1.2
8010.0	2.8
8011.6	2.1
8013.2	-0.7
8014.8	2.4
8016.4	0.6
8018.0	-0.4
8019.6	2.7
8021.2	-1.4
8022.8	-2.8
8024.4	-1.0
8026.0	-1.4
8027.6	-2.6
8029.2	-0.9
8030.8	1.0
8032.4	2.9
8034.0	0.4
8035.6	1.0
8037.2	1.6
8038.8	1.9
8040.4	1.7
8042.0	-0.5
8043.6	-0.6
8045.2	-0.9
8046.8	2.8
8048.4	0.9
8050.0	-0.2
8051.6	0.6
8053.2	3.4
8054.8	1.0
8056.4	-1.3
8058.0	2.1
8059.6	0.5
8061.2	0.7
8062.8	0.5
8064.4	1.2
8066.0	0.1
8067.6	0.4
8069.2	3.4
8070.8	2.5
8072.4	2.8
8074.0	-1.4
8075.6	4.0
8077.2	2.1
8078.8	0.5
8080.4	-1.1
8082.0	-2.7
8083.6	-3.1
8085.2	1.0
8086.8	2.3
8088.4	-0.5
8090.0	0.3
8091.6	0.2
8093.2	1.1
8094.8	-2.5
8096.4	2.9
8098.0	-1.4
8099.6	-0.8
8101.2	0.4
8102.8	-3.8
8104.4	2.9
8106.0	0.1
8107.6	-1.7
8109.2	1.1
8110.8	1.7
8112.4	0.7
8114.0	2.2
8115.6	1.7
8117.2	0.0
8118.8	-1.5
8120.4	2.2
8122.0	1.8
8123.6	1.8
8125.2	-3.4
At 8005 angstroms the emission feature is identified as H-beta 4861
